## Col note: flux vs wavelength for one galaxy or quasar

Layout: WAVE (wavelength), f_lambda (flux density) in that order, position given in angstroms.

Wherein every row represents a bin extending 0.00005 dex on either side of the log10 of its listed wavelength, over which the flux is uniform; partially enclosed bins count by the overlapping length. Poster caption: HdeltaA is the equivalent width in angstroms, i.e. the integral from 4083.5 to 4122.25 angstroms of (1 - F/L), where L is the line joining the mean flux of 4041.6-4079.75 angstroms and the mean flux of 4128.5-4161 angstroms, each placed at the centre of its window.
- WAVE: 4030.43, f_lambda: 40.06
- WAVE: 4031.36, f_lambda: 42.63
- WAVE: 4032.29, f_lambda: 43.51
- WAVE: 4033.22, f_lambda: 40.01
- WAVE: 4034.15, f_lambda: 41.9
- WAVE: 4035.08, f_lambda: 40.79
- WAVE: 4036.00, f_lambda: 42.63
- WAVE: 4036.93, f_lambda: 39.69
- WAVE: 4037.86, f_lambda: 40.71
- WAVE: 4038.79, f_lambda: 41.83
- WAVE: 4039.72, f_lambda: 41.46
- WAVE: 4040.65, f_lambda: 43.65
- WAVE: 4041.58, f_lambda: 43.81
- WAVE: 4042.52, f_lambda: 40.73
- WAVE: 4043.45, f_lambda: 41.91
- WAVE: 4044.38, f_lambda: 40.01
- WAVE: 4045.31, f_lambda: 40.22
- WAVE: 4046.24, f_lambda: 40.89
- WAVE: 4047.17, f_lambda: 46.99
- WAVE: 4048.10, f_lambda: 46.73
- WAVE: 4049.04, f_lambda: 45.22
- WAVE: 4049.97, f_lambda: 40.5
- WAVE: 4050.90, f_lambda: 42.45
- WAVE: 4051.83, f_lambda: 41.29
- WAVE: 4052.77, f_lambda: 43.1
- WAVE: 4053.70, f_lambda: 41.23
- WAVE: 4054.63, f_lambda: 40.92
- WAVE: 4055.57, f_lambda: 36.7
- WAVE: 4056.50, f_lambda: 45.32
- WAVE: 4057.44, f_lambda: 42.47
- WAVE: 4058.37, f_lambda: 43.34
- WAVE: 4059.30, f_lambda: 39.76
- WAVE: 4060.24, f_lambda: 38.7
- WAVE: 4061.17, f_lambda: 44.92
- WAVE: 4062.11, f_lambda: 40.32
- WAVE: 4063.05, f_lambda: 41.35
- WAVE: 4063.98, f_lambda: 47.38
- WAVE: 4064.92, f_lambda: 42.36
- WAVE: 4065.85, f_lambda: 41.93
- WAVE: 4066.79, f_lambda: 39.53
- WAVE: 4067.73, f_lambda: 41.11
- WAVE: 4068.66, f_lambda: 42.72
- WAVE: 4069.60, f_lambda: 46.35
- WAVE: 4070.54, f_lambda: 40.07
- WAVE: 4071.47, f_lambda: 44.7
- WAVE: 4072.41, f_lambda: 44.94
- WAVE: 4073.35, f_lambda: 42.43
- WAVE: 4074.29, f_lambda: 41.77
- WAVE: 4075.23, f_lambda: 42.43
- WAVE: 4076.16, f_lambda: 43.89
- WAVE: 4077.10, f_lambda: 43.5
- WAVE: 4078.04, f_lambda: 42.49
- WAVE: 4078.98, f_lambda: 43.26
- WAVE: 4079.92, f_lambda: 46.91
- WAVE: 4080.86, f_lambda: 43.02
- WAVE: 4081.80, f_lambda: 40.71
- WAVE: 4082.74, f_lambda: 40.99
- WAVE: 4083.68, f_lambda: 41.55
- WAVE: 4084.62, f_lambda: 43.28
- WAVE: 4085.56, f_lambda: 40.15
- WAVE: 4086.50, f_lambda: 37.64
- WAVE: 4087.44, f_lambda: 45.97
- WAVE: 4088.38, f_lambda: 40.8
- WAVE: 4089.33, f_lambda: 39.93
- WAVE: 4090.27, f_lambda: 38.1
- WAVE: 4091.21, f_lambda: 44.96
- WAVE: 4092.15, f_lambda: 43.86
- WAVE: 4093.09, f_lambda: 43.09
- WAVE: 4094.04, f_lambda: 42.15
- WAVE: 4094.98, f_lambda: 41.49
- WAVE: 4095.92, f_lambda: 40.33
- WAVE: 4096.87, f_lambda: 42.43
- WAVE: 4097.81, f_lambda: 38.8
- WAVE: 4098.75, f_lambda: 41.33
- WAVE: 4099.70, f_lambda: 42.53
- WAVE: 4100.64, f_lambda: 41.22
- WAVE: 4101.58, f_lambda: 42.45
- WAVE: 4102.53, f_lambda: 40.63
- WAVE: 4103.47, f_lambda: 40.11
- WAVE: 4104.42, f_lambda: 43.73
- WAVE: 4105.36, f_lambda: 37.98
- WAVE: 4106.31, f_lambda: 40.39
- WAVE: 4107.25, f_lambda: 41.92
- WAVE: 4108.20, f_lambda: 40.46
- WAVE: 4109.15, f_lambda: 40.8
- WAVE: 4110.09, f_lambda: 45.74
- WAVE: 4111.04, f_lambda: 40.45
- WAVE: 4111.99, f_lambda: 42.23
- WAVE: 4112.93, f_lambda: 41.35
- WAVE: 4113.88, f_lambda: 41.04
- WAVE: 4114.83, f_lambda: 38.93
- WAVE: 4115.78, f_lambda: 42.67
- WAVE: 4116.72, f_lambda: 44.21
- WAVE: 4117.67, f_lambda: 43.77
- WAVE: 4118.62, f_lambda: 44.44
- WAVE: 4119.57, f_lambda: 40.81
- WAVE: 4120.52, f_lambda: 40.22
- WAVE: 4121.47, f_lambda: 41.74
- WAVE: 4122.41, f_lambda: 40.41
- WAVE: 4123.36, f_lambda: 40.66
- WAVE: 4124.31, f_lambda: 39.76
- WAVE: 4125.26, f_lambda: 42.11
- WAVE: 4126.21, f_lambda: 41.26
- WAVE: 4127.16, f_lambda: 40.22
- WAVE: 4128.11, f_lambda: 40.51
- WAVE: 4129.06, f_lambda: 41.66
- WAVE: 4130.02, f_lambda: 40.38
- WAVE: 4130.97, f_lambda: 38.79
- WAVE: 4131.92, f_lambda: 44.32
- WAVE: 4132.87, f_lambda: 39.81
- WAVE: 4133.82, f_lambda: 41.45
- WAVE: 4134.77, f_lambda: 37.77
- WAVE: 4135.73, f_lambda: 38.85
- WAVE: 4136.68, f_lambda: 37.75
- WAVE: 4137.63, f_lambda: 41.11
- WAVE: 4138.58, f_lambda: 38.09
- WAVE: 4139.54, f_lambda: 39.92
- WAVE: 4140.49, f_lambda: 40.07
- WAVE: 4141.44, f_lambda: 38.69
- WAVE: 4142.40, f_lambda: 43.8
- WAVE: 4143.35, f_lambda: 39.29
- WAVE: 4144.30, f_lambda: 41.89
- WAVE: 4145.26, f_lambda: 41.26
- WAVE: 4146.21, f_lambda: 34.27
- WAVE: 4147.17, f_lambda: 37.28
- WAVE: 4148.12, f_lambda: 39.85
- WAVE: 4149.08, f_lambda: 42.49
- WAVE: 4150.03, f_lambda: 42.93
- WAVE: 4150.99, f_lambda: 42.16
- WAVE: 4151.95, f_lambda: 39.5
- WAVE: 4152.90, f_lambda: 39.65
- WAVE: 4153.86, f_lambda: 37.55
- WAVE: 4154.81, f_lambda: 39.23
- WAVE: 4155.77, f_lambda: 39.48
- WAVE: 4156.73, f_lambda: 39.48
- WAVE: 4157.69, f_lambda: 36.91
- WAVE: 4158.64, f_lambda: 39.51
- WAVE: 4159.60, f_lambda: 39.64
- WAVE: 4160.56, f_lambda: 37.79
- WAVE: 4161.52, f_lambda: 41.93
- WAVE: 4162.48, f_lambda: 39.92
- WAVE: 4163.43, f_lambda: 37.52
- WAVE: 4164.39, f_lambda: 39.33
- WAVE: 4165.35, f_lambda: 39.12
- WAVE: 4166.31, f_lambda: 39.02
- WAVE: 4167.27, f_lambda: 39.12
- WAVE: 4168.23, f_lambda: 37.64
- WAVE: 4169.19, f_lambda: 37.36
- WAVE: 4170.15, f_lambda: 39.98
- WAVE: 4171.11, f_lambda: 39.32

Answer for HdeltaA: -0.5 angstroms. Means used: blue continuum 42.4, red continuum 39.8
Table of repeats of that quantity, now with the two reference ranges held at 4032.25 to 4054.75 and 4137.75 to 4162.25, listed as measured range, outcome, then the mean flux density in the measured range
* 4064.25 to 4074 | -0.3 angstroms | 42.7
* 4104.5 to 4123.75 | -0.5 angstroms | 41.6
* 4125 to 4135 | -0.2 angstroms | 40.8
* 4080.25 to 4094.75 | -0.2 angstroms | 41.8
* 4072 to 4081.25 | -0.5 angstroms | 43.4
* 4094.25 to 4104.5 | -0.1 angstroms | 41.3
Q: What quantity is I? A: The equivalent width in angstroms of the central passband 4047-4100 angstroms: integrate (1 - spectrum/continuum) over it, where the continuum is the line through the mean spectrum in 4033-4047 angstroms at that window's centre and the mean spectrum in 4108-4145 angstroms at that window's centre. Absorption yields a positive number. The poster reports -1.3 angstroms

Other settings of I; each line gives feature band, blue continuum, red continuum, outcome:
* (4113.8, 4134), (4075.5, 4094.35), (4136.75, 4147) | -0.4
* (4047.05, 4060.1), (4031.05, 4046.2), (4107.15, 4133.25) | -0.3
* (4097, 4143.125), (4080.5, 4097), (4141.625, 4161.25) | -0.4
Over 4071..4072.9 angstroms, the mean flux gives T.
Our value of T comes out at 44.8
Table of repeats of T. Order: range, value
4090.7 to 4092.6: 44.4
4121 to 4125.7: 41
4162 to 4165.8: 39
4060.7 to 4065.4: 43.3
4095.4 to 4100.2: 41.1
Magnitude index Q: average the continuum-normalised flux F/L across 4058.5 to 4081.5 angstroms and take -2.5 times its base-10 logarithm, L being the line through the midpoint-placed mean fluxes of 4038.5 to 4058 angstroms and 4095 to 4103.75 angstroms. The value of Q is -0.02 mag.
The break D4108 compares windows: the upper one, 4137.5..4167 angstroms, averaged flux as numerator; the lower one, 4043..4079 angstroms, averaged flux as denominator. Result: 0.93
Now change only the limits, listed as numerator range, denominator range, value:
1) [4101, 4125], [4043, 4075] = 0.98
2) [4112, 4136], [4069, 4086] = 0.96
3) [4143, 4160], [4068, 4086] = 0.92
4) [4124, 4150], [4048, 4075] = 0.95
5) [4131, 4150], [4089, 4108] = 0.97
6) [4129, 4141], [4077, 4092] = 0.95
